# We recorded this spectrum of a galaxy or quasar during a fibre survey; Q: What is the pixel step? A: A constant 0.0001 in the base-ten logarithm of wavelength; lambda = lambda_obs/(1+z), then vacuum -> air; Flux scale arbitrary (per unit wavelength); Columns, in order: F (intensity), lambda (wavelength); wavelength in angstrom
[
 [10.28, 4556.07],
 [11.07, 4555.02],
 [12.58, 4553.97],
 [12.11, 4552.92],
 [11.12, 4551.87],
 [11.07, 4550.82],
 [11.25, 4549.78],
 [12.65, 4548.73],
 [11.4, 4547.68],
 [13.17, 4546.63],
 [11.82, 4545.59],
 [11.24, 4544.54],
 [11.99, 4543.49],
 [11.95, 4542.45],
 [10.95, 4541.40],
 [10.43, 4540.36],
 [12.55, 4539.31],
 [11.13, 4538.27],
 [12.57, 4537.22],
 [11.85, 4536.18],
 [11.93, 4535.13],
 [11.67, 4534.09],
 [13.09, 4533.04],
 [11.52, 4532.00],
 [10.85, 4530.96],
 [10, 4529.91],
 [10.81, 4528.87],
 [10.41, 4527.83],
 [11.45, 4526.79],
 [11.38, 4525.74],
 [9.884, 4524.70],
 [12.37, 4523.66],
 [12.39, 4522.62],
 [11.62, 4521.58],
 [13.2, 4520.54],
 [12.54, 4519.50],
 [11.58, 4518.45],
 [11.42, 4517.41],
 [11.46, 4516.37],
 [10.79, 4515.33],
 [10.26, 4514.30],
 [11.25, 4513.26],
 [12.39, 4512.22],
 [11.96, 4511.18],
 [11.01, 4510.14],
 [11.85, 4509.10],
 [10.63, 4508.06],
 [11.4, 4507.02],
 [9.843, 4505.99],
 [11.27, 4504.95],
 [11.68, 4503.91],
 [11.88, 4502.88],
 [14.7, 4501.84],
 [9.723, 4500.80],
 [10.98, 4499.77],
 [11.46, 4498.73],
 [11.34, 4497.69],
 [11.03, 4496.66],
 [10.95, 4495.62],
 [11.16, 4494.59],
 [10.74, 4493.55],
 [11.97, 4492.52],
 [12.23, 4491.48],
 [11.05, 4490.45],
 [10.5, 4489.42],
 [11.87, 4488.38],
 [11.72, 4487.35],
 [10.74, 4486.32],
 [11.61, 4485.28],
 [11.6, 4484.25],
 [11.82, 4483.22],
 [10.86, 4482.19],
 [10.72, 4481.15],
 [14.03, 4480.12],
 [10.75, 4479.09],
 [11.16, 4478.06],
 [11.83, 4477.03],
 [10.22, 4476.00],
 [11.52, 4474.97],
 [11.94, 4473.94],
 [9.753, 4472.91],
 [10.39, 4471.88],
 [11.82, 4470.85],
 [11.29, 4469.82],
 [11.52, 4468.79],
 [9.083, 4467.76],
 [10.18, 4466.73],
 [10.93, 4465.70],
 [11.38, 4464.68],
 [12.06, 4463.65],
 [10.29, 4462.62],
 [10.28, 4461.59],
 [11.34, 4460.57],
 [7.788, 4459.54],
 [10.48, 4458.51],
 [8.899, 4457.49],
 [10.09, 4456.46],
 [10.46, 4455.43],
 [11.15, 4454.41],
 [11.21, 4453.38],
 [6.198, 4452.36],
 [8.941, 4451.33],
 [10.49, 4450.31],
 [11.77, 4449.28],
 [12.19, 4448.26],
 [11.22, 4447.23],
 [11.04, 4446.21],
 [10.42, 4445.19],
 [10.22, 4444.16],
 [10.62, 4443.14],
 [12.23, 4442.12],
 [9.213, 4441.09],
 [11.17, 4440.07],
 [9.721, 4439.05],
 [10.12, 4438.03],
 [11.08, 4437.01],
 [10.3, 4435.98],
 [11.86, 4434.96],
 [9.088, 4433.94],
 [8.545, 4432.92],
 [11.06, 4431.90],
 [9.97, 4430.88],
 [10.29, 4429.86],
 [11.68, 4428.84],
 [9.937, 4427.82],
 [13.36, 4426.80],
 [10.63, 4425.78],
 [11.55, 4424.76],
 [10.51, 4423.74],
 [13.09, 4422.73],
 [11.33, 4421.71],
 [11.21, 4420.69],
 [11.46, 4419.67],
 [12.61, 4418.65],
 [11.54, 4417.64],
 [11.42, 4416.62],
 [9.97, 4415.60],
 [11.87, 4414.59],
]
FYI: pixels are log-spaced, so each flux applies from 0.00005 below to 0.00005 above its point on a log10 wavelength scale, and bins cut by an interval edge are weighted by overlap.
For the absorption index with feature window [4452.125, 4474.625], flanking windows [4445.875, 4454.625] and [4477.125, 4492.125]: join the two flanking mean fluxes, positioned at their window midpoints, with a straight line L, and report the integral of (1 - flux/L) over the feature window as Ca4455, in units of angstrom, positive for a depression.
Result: 0.8 angstrom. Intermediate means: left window 10.4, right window 11.5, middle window 10.4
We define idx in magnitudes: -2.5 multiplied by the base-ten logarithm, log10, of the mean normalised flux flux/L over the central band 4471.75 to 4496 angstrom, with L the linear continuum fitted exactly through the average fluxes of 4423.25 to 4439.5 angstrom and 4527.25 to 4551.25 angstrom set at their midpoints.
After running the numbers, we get -0.02 mag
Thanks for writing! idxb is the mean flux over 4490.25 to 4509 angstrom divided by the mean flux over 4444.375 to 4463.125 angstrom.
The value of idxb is 1.11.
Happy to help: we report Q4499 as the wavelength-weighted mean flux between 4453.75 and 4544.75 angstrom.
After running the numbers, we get 11.2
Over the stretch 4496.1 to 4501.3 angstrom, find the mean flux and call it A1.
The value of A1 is 10.9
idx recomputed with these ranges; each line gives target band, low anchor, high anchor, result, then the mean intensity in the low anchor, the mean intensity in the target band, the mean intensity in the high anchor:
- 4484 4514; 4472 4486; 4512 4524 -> 0.015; 11.3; 11.4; 11.8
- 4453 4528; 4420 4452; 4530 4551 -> 0.009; 10.8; 11.2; 11.7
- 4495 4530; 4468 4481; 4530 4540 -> 0.020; 11.3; 11.4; 11.8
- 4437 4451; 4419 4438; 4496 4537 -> 0.023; 10.9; 10.8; 11.5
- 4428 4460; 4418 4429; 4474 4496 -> 0.121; 11.6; 10.3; 11.4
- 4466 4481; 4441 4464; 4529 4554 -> -0.041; 10.4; 11.1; 11.7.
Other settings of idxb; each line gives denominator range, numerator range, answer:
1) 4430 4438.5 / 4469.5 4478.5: 1.08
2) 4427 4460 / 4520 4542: 1.12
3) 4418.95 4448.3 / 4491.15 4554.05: 1.06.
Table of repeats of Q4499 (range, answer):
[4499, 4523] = 11.6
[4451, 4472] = 10.3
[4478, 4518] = 11.4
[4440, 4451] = 10.9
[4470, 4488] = 11.3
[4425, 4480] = 10.6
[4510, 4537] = 11.5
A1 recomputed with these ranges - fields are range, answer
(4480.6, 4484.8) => 11.3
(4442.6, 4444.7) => 10.4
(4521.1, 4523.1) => 12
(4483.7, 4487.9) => 11.4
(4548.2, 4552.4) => 11.5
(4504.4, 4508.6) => 10.8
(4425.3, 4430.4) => 11.2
